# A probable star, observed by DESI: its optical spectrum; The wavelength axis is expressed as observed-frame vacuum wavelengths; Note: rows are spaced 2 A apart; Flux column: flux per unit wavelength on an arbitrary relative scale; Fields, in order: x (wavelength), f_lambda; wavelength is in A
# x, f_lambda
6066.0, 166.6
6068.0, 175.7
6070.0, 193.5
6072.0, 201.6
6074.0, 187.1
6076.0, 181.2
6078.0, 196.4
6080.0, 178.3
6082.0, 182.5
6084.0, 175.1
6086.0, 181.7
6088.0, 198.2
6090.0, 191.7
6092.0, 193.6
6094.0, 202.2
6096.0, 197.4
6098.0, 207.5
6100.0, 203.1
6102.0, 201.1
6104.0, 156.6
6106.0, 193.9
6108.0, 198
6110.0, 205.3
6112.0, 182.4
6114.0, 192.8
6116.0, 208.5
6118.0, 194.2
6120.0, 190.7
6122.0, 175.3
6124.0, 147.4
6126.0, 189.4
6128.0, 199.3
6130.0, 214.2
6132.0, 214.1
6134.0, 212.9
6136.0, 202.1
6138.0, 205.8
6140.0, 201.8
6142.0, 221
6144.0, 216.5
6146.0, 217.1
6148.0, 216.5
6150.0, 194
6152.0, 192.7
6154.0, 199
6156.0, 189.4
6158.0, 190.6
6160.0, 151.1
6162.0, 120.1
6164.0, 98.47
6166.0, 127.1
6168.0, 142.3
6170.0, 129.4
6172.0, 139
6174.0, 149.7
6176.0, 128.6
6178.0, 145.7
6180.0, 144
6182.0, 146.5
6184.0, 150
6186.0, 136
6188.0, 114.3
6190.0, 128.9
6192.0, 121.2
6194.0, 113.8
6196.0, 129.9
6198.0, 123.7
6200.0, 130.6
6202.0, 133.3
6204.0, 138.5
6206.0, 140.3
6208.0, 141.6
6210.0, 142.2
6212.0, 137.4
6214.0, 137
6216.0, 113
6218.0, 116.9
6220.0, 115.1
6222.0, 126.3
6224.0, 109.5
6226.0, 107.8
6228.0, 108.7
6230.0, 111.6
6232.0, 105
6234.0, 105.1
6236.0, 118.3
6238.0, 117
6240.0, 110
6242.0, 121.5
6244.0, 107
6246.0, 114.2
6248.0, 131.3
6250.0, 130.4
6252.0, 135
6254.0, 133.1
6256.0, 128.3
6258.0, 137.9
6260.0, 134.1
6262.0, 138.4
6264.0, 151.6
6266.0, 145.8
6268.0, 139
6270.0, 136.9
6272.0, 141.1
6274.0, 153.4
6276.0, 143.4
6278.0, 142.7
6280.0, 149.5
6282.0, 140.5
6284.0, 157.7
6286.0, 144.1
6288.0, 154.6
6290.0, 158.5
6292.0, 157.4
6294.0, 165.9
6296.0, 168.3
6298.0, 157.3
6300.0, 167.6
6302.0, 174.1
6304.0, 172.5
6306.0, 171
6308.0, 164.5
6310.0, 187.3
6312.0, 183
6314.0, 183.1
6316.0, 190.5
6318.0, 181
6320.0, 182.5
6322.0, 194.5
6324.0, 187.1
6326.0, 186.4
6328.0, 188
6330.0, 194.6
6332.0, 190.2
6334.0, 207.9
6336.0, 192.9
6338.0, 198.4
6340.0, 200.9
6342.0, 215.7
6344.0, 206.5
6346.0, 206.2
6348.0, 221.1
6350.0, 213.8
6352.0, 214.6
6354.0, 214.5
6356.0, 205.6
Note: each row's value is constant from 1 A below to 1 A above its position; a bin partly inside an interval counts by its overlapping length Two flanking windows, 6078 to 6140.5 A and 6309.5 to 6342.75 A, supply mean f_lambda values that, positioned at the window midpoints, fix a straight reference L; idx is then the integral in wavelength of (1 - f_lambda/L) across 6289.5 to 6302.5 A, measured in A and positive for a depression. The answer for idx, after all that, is 1.9 A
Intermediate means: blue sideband 193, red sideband 192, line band 164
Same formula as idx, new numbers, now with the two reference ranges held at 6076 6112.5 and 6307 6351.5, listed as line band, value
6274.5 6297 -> 4.8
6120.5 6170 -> 2.1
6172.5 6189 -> 4.6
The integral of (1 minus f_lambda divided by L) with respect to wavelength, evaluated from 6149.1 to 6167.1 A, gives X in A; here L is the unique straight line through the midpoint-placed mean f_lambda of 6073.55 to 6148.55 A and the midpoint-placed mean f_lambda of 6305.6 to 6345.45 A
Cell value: 3.0 A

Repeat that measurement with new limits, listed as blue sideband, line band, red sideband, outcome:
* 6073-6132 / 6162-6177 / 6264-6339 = 4.4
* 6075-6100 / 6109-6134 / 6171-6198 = -3.3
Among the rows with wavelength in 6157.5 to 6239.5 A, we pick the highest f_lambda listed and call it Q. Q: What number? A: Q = 190.6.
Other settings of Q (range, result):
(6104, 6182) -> 221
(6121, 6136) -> 214.2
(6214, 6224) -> 137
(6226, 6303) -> 174.1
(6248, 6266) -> 151.6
